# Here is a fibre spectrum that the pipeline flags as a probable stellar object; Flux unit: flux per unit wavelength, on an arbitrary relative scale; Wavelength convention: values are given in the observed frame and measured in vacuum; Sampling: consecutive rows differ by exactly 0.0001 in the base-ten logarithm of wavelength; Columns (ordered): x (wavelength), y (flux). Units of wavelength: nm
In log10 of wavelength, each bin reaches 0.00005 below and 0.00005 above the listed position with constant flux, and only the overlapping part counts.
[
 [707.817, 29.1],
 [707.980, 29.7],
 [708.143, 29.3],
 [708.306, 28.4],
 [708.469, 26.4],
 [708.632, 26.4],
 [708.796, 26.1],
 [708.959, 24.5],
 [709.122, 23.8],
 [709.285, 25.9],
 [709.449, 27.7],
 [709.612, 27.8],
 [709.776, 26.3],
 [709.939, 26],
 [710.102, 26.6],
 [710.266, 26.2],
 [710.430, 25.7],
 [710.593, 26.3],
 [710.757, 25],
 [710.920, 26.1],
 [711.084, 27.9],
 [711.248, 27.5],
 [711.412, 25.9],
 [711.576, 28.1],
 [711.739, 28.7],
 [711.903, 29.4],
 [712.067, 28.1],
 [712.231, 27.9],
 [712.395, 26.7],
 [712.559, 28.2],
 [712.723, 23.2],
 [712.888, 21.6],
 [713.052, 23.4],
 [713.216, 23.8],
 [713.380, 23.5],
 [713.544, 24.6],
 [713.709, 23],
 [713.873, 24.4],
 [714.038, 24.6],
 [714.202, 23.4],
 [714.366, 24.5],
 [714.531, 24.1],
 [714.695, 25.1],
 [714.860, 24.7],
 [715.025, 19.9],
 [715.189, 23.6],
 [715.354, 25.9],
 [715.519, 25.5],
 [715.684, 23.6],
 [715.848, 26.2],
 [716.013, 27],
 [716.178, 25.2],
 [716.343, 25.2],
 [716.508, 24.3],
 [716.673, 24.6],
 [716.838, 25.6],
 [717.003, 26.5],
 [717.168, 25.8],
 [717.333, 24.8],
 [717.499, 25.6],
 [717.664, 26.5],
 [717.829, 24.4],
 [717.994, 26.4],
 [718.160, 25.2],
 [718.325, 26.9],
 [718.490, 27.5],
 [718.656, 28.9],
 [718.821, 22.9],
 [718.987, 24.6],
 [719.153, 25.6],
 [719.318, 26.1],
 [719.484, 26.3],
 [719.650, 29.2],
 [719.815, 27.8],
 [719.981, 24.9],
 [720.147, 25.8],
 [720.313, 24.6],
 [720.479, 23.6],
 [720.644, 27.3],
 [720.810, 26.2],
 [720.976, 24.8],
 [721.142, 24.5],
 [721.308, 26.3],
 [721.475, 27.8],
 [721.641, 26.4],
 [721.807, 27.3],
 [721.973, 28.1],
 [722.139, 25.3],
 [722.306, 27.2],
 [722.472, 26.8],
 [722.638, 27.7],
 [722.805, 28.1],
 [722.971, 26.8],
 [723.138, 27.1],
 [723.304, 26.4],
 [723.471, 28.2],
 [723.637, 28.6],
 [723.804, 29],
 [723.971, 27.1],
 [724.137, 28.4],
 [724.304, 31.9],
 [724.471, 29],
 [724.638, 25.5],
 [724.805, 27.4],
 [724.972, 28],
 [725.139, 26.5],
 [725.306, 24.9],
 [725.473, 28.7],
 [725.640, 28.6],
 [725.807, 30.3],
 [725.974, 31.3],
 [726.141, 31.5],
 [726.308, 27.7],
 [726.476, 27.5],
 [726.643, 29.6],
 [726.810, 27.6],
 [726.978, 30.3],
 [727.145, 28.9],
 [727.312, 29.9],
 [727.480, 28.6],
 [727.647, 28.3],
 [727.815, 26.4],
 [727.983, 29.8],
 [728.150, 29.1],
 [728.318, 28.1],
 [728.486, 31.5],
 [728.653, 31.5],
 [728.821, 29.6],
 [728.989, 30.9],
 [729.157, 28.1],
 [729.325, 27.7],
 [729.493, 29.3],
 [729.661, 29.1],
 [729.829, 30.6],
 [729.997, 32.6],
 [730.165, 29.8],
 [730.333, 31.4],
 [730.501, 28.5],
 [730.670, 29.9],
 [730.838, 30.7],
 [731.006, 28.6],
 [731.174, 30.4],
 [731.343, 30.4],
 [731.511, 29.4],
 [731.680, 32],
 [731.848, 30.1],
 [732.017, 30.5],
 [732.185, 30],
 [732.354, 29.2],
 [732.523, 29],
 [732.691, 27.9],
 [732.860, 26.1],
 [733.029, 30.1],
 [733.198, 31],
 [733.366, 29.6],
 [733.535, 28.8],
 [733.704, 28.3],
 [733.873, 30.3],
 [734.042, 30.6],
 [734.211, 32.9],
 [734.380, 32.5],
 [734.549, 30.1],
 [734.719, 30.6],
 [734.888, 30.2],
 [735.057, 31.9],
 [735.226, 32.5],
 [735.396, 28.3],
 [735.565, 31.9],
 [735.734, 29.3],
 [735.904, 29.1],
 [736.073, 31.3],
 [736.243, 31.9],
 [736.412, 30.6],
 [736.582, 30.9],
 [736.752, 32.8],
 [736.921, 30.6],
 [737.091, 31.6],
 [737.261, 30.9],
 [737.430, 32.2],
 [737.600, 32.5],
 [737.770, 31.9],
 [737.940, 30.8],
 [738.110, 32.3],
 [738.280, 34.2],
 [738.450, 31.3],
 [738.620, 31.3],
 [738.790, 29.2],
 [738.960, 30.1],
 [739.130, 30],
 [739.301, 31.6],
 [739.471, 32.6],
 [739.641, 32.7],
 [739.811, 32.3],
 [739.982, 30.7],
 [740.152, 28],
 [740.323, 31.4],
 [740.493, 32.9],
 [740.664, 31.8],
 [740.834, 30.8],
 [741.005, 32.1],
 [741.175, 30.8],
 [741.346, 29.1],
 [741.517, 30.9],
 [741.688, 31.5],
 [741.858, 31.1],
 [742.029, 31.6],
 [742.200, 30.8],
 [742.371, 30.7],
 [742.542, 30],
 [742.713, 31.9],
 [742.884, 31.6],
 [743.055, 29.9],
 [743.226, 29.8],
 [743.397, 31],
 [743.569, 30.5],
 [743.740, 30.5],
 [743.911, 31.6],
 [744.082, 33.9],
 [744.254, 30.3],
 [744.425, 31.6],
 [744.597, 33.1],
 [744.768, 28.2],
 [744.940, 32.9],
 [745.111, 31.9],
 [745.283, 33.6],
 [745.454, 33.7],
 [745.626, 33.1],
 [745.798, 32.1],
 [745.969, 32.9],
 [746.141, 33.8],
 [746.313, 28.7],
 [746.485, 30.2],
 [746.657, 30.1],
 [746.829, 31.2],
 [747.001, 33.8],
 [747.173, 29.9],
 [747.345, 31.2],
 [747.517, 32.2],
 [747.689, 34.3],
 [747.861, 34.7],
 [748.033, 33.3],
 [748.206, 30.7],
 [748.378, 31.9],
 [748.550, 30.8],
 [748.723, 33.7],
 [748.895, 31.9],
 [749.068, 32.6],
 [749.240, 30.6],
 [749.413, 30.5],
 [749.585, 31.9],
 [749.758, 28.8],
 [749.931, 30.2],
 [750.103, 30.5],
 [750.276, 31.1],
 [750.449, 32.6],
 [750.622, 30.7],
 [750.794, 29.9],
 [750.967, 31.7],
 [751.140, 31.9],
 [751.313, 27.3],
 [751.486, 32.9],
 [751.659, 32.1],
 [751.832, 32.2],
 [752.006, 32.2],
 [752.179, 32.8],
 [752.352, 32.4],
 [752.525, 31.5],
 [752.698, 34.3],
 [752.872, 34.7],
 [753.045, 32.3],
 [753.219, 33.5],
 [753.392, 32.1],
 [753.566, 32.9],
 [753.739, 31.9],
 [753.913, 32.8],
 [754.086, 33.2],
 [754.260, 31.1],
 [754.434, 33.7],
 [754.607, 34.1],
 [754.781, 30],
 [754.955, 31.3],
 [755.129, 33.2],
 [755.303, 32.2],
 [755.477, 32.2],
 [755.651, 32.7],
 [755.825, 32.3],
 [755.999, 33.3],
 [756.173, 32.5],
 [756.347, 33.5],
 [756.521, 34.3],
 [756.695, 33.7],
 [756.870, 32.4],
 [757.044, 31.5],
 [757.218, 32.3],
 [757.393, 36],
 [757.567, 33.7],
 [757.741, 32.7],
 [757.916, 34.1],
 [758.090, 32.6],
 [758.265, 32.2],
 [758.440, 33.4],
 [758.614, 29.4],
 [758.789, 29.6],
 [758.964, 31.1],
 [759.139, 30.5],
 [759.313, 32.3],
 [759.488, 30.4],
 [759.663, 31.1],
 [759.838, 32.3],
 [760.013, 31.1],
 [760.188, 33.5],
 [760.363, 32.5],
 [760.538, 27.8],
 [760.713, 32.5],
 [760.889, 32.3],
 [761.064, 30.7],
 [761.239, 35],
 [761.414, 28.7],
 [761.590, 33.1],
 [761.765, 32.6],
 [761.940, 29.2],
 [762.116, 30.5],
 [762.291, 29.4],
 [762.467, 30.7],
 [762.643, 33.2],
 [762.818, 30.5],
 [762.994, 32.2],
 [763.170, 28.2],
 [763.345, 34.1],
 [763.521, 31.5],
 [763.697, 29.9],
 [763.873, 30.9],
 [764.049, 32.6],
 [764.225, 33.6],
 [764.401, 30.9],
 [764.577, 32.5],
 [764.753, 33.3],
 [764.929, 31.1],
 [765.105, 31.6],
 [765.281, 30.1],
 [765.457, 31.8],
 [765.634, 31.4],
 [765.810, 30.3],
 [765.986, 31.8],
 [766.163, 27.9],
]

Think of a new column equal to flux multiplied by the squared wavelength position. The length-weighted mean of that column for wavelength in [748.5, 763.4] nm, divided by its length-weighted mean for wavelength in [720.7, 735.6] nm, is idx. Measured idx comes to 1.19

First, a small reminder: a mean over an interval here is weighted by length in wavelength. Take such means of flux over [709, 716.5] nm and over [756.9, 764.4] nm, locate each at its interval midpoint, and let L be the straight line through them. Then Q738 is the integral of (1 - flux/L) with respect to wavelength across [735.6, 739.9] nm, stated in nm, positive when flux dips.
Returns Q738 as -0.39 nm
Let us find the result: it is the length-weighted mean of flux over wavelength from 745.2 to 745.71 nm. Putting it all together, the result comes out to 33.5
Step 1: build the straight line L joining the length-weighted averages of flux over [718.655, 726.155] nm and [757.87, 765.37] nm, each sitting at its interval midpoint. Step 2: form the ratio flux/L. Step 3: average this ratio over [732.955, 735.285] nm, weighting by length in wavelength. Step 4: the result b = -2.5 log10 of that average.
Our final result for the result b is -0.08 mag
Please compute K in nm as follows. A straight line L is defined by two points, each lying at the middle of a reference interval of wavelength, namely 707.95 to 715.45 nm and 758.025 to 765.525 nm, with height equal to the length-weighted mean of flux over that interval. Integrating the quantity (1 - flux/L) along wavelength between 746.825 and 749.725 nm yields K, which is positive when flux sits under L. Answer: -0.21 nm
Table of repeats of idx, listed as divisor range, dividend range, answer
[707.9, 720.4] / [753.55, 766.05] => 1.40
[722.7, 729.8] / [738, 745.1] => 1.13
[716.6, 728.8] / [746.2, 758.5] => 1.27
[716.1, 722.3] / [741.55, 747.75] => 1.30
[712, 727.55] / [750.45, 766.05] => 1.34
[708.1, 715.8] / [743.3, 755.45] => 1.38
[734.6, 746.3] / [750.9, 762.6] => 1.07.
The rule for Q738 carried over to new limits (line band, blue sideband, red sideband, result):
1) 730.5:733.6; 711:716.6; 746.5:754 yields -0.12 nm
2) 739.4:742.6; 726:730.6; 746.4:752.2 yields -0.05 nm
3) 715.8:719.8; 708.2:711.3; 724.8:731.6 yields 0.25 nm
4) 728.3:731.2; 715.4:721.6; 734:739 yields -0.07 nm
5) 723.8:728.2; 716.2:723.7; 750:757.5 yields -0.20 nm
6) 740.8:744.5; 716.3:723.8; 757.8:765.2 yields -0.24 nm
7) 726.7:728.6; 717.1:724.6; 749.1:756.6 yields -0.08 nm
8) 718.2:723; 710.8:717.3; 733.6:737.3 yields 0.11 nm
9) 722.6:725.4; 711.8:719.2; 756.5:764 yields -0.13 nm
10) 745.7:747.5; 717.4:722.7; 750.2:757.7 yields -0.02 nm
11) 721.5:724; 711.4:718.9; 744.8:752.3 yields -0.05 nm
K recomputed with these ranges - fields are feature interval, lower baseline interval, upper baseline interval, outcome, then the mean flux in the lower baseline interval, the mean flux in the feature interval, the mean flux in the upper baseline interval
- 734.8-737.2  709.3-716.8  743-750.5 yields -0.101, 25.5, 30.9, 31.6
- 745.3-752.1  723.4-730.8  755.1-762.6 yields -0.130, 29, 31.7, 32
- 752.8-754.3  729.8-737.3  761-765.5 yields -0.080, 30.3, 32.8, 31.5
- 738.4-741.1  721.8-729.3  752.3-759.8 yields -0.076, 28.4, 31.2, 32.5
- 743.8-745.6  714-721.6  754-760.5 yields -0.116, 25.4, 32.1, 32.3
